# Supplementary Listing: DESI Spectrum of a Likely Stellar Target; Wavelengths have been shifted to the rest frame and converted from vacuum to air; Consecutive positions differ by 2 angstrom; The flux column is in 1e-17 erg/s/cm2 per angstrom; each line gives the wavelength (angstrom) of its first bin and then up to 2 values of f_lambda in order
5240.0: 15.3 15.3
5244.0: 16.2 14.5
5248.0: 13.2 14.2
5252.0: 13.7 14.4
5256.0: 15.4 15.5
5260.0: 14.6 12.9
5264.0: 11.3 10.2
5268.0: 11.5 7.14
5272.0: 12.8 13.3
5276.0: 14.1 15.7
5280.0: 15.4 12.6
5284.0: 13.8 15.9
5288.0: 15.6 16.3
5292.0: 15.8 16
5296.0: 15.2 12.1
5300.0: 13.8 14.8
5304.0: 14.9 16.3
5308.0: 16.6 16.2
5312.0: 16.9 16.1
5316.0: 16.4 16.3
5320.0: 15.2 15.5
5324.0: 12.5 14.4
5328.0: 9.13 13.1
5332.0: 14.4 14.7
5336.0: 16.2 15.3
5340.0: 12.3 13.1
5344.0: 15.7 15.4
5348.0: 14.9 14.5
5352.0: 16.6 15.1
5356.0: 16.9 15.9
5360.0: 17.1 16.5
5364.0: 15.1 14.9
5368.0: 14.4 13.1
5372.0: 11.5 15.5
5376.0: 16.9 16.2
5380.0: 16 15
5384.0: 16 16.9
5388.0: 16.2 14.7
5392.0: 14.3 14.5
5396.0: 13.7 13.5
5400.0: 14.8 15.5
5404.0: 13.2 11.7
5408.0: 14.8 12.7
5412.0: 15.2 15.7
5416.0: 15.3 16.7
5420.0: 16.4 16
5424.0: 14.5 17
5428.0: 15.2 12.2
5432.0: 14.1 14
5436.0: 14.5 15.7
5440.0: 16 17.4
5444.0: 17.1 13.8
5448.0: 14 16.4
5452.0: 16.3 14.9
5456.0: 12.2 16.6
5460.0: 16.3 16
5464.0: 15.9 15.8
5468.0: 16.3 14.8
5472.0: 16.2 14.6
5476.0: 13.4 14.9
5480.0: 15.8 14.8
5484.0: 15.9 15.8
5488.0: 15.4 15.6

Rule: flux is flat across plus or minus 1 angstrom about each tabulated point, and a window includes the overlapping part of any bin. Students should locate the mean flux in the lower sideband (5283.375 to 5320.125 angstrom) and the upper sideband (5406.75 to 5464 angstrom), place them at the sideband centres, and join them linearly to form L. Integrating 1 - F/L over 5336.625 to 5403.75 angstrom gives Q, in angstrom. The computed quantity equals 1.30 angstrom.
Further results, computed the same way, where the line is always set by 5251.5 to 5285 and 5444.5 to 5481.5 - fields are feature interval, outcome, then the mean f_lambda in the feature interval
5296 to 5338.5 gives -3.4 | 14.8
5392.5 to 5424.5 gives 0.1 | 14.6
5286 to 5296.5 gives -1.9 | 15.8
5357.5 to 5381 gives -1.6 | 15.2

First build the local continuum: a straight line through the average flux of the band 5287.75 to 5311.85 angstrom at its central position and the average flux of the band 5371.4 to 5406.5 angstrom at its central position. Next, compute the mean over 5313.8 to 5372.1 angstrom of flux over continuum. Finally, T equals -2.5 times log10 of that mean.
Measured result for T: 0.02 mag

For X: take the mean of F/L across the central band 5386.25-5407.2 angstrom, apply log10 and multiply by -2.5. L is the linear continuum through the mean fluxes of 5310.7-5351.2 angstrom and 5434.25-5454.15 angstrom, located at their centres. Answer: 0.06 mag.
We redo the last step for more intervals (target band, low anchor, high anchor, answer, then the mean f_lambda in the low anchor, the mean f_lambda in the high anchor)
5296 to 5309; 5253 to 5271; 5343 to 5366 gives -0.06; 12.5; 15.8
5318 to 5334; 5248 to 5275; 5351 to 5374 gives 0.05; 12.9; 15.2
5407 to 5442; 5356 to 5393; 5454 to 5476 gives 0.02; 15.4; 15.3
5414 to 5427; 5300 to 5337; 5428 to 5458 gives -0.07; 14.9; 15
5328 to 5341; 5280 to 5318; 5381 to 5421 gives 0.09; 15.3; 14.8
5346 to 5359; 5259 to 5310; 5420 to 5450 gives -0.08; 14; 15.2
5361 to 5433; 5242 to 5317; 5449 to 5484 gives 0.01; 14.4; 15.4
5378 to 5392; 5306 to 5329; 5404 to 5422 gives -0.06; 15.1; 14.8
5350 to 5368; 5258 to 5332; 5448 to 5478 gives -0.09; 14.2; 15.3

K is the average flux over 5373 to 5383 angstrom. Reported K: 15.9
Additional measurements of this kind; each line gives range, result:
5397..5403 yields 14.6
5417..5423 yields 16.4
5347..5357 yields 15.6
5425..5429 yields 16.1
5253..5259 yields 15.1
